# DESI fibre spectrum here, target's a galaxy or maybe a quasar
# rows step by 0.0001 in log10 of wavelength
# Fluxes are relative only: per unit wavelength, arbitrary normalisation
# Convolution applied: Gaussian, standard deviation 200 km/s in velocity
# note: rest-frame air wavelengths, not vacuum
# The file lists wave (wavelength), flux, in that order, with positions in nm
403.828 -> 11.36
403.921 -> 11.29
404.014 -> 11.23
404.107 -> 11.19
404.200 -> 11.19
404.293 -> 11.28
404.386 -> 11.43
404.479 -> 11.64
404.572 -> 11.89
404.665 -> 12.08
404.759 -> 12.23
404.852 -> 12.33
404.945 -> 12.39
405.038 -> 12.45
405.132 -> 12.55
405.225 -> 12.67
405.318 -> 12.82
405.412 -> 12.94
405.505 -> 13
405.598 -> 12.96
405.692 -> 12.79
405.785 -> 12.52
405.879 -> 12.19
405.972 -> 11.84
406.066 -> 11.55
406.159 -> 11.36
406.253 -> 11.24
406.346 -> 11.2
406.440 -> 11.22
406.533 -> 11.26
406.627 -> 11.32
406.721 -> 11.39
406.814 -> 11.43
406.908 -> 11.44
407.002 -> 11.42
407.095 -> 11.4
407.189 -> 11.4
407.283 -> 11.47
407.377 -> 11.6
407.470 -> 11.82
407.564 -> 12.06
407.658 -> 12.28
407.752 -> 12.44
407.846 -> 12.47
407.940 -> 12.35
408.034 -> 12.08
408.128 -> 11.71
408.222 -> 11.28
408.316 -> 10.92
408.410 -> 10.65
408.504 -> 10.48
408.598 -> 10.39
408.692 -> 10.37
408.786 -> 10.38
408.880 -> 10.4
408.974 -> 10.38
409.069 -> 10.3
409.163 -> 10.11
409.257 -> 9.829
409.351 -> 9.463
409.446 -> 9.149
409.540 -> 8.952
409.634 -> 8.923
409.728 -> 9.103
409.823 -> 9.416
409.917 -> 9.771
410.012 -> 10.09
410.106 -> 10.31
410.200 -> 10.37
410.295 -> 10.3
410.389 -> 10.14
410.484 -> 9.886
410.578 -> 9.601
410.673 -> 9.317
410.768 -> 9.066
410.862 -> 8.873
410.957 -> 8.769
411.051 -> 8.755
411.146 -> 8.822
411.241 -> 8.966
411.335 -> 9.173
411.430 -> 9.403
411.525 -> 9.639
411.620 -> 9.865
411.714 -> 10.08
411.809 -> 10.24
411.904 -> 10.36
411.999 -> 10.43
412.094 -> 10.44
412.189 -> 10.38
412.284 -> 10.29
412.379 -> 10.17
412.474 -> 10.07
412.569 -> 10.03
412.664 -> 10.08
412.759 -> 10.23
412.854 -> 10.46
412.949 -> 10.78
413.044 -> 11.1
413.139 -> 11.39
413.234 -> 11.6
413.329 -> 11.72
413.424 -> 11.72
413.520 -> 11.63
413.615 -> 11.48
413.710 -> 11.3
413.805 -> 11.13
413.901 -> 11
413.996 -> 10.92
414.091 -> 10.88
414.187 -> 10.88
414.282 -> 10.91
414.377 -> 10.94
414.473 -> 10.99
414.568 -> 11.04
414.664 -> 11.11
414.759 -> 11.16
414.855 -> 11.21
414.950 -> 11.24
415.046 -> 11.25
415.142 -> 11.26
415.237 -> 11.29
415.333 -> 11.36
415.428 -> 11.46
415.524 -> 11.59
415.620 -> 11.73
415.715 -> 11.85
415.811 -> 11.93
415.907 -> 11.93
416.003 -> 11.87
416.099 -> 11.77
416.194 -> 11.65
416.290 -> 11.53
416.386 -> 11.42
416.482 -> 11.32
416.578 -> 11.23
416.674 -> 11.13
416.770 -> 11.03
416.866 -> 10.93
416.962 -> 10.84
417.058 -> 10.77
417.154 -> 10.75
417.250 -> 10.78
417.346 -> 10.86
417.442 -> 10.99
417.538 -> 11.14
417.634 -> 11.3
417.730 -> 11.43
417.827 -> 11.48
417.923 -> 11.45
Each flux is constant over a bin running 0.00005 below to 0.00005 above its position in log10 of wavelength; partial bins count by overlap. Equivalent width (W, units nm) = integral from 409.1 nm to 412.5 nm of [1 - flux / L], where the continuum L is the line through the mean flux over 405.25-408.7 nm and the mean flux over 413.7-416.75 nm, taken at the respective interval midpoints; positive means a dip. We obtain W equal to 0.55 nm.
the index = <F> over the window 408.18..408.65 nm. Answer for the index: 10.7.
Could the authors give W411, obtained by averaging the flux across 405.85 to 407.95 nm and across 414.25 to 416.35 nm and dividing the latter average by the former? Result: 0.98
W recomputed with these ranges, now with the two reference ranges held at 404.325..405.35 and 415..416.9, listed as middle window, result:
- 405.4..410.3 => 0.38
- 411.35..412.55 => 0.17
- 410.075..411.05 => 0.18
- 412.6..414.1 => 0.07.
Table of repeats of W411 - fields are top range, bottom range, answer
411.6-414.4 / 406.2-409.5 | 0.97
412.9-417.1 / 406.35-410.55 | 1.05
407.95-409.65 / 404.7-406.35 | 0.84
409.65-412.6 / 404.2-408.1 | 0.81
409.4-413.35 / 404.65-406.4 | 0.81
